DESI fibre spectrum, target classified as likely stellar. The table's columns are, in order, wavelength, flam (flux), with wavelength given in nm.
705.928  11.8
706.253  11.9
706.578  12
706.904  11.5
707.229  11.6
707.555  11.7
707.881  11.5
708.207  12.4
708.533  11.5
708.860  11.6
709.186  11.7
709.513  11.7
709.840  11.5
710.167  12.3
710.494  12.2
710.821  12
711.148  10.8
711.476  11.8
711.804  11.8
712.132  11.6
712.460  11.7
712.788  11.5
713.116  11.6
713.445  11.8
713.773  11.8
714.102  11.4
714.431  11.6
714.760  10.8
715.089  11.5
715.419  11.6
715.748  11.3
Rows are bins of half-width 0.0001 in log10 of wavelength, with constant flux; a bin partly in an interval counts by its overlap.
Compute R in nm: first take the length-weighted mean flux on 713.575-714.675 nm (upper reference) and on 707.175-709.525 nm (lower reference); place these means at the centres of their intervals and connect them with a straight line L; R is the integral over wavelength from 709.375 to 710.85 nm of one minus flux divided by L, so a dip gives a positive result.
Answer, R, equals -0.03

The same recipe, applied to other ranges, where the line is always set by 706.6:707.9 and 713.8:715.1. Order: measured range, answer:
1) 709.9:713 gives -0.07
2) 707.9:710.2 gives -0.04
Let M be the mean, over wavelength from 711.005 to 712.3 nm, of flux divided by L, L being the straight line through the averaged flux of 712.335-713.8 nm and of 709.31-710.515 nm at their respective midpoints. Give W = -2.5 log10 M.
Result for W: 0.02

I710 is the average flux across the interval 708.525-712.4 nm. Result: 11.7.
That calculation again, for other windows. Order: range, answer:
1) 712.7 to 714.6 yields 11.6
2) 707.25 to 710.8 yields 11.8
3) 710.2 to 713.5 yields 11.7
